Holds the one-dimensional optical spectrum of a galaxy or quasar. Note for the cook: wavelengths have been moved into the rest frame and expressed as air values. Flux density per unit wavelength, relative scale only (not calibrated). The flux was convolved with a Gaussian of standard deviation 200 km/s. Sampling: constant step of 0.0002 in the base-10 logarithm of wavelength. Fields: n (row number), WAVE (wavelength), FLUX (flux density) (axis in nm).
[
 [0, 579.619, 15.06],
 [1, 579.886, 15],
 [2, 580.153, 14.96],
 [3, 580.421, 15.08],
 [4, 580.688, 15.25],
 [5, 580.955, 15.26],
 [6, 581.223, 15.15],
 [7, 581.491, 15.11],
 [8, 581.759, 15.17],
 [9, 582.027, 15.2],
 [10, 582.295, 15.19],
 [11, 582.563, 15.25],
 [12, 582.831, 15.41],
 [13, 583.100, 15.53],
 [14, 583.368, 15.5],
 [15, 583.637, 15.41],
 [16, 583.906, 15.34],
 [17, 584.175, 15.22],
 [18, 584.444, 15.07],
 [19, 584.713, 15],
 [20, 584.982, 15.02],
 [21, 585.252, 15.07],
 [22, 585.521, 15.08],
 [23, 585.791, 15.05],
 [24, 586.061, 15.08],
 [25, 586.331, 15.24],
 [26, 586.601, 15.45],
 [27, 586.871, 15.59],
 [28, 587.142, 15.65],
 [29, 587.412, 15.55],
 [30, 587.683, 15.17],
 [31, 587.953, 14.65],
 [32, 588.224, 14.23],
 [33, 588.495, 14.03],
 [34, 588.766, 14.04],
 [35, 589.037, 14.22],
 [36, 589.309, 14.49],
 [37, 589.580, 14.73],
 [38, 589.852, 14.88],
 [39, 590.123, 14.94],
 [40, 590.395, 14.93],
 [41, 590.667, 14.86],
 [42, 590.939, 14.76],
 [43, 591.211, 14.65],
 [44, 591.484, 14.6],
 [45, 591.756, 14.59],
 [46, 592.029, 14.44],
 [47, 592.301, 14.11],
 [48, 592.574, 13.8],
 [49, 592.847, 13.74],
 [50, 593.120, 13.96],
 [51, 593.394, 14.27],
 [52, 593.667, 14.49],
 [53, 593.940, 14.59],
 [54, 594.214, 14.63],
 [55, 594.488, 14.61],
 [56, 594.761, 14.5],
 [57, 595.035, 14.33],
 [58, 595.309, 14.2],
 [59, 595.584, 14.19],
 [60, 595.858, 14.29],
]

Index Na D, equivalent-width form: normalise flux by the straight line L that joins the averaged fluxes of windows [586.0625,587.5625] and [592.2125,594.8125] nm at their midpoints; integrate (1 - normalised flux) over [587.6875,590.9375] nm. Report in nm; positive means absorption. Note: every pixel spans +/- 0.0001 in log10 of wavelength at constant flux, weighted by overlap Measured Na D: 0.09 nm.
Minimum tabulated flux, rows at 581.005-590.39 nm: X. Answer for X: 14.03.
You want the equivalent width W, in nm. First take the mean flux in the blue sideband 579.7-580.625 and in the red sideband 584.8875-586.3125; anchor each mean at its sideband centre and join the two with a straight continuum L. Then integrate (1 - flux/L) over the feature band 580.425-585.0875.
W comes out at -0.058 nm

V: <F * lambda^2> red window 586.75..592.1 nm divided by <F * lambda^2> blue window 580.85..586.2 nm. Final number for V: 0.99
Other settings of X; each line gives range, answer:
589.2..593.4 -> 13.74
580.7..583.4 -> 15.11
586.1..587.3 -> 15.24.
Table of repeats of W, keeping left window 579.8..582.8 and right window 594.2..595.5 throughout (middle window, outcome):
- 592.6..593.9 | 0.03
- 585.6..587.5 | -0.06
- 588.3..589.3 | 0.04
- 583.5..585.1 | -0.02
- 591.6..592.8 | 0.03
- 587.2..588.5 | 0.00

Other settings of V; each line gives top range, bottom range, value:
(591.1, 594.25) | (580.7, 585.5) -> 0.97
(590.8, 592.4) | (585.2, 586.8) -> 0.98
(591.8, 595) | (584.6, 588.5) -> 0.97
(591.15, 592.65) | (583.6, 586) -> 0.97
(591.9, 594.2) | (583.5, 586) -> 0.96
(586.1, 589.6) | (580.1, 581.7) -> 1.01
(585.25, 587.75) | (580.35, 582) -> 1.03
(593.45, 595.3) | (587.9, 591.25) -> 1.01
